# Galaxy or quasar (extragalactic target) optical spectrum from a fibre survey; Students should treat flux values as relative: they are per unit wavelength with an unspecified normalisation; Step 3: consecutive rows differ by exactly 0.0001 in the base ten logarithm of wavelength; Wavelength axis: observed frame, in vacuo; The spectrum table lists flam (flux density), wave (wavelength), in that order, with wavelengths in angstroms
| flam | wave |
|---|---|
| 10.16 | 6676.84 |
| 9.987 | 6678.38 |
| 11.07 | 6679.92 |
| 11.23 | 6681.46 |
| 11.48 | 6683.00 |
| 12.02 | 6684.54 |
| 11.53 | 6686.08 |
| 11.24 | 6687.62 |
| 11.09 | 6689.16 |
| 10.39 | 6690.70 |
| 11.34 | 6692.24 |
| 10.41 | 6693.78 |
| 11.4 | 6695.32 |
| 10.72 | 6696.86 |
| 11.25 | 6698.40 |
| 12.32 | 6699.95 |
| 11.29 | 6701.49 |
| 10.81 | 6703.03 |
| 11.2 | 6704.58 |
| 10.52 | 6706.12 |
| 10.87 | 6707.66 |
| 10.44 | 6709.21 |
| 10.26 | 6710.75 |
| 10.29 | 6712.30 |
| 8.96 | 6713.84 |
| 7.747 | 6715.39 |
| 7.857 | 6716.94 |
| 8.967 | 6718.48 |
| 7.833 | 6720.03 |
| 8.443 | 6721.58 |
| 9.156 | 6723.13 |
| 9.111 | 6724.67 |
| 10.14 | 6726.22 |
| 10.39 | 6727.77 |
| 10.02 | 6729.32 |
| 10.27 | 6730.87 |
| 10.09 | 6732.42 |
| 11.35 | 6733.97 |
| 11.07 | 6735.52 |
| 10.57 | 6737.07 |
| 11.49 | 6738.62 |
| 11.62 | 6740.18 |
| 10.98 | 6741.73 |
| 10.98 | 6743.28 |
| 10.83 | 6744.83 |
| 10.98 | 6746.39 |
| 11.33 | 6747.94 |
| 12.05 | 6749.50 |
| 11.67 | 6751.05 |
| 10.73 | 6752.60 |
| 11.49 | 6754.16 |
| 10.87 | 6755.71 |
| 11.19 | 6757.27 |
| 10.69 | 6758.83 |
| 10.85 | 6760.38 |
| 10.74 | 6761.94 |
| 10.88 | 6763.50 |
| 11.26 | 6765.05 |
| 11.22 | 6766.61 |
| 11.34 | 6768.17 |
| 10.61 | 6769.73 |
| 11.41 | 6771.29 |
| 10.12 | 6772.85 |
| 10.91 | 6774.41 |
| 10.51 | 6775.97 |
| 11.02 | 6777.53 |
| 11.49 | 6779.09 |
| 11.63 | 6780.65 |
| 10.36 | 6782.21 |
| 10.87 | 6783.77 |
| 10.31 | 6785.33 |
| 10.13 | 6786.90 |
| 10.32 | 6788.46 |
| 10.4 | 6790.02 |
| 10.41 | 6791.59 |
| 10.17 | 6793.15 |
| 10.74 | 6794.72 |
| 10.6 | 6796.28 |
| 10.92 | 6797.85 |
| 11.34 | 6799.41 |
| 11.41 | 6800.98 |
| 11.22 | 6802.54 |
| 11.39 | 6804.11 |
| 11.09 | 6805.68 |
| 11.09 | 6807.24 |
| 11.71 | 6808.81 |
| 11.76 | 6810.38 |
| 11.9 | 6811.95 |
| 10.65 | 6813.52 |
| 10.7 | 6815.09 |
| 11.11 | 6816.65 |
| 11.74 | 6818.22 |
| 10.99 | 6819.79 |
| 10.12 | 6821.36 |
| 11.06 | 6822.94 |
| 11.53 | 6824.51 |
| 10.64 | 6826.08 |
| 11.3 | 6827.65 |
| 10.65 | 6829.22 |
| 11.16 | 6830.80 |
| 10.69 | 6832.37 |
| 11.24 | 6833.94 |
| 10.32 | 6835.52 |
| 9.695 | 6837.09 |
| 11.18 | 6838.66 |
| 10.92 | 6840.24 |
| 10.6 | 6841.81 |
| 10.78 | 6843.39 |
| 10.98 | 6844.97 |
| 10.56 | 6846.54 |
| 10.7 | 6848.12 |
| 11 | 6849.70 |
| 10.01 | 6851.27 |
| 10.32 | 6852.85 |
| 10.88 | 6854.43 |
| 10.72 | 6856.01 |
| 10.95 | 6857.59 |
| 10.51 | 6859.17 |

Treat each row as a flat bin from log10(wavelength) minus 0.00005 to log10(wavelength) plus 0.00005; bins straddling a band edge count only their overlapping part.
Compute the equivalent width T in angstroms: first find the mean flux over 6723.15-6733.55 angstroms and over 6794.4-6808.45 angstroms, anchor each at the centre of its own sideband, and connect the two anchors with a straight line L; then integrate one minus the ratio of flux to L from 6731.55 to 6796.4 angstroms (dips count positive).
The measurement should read -2.4 angstroms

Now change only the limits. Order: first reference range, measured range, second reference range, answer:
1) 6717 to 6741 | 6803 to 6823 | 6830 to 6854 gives -1.3 angstroms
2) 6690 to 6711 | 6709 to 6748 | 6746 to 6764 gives 3.7 angstroms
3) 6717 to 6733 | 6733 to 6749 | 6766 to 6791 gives -2.2 angstroms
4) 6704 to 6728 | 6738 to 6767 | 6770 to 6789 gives -2.7 angstroms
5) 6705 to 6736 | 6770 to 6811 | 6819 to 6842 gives -1.9 angstroms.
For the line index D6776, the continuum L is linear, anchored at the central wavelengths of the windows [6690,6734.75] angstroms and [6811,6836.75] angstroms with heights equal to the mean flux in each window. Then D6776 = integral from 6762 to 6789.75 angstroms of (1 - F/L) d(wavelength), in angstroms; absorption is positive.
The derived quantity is -0.6 angstroms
